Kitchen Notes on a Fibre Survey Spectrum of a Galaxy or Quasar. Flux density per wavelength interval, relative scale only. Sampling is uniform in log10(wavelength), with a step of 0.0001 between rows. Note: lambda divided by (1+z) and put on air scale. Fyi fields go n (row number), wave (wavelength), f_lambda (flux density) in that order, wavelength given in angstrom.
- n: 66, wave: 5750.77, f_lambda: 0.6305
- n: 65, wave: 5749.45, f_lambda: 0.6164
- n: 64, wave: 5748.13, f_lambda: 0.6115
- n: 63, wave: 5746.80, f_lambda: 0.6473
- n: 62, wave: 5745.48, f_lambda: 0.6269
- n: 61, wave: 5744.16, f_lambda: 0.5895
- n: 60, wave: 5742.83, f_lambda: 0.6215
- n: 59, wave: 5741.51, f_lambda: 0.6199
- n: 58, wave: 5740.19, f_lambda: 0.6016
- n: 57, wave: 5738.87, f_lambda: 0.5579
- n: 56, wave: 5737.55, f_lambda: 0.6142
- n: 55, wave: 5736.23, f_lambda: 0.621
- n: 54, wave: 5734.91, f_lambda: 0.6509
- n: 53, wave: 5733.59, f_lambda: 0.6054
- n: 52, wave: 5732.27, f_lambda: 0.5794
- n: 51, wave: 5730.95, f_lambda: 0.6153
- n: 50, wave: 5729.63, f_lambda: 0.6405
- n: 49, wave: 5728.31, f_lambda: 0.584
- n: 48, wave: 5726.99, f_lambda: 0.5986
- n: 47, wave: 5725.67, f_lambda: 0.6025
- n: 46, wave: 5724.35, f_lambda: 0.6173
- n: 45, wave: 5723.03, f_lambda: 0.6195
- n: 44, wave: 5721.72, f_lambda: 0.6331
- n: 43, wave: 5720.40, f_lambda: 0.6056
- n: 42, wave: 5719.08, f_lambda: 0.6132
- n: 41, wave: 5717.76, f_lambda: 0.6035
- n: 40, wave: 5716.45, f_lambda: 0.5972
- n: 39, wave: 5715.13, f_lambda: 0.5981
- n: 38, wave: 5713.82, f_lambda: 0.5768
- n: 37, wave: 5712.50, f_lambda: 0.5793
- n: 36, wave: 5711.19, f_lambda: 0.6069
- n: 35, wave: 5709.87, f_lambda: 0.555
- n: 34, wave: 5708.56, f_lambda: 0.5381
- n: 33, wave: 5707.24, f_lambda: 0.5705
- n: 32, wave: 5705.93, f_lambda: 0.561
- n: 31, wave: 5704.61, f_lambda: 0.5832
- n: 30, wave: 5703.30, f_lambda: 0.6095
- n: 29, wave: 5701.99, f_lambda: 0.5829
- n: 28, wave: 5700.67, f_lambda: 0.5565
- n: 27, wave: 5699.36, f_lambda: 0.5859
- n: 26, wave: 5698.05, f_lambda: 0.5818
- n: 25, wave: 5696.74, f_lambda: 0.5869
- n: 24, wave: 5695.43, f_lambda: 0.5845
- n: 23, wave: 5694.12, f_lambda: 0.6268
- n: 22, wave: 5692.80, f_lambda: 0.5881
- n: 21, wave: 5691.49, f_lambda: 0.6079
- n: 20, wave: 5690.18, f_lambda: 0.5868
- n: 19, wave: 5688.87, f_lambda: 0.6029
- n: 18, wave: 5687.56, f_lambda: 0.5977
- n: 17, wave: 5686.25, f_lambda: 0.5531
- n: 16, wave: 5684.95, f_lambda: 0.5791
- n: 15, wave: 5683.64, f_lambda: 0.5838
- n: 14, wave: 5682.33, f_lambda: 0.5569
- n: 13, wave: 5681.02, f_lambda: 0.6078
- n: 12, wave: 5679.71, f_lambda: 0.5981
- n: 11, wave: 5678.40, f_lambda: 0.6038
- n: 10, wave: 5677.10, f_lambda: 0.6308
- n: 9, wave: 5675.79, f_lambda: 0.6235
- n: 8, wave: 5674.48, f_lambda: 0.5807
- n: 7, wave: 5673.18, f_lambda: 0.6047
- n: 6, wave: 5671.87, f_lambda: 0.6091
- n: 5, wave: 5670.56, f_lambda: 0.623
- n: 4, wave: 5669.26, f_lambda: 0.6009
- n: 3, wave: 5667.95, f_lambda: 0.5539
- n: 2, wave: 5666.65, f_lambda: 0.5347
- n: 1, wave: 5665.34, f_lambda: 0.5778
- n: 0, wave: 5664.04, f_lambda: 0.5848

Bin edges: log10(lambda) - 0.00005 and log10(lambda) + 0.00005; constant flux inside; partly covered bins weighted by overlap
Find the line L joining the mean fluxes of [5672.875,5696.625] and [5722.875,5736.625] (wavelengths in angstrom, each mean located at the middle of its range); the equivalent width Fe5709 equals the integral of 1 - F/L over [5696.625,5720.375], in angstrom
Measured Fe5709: 0.8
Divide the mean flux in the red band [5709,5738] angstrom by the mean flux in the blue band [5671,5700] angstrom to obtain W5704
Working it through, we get 1.02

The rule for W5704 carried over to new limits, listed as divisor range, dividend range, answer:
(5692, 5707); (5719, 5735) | 1.04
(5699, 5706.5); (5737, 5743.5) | 1.04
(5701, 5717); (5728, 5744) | 1.05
